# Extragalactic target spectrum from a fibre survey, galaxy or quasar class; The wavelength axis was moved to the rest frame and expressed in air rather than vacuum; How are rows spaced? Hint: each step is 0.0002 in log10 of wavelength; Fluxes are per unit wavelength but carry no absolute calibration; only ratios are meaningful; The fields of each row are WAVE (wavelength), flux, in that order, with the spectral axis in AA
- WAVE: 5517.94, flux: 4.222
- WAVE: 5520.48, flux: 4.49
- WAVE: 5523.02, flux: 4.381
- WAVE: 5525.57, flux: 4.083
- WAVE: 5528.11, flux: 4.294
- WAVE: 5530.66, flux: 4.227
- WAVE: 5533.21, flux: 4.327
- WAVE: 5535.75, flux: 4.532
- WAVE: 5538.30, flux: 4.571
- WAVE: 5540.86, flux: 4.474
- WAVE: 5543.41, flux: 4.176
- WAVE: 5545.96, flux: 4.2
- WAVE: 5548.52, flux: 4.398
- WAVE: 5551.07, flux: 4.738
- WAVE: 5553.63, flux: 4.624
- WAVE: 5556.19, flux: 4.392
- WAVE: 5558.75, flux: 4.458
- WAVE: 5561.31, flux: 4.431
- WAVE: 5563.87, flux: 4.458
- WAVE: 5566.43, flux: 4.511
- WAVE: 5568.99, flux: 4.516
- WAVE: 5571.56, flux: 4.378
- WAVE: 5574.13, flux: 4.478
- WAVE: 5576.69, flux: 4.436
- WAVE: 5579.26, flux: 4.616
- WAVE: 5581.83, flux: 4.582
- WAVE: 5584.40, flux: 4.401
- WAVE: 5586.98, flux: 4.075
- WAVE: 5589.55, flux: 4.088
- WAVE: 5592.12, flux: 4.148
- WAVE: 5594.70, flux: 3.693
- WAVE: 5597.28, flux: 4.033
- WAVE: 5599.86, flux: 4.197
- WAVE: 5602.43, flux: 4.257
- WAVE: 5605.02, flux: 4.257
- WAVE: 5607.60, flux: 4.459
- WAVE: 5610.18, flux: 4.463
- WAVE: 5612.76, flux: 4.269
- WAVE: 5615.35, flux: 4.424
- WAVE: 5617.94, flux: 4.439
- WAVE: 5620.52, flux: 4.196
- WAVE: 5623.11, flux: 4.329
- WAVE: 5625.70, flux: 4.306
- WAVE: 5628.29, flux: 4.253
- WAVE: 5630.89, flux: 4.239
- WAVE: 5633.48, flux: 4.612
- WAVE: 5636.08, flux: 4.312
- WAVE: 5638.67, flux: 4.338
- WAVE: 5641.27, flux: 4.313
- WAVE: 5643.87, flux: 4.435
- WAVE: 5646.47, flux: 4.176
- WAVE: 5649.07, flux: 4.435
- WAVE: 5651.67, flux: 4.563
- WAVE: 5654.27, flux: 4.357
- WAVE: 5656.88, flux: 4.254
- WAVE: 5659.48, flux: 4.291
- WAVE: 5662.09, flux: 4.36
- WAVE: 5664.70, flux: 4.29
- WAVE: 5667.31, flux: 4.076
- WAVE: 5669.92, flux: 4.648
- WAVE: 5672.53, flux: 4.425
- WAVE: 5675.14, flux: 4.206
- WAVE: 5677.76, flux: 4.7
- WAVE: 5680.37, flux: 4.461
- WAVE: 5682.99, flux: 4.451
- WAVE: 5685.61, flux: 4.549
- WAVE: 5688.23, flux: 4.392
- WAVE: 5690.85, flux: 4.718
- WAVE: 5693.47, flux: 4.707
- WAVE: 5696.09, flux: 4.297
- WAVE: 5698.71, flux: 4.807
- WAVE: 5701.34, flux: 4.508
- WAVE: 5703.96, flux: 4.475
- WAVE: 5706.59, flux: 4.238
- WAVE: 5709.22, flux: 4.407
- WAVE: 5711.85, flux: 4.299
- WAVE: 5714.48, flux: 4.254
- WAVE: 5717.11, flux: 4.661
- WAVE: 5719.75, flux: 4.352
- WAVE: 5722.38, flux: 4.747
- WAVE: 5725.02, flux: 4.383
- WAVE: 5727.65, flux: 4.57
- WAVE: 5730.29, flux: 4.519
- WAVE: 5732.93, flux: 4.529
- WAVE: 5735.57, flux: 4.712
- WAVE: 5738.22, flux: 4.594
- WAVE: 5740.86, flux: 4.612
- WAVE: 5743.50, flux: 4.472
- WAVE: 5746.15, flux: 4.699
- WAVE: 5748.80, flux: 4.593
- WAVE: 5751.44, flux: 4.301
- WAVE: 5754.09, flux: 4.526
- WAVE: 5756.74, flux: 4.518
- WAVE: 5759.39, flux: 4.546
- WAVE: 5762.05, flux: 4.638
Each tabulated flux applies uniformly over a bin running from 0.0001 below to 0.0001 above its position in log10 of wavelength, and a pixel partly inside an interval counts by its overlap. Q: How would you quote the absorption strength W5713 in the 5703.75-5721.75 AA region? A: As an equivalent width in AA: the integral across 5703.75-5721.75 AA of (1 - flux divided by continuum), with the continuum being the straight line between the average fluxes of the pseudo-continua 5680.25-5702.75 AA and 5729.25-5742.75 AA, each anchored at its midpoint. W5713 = 0.7 AA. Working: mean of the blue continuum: 4.55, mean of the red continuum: 4.59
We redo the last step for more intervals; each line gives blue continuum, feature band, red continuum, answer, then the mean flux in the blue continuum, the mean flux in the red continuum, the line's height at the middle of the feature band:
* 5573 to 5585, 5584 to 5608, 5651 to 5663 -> 1.80 AA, 4.51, 4.35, 4.48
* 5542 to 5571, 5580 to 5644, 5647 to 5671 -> 1.62 AA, 4.44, 4.36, 4.4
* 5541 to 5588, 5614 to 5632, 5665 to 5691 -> 0.52 AA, 4.44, 4.44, 4.44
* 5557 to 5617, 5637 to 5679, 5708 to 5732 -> 0.37 AA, 4.33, 4.47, 4.4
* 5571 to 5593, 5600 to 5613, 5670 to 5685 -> 0.16 AA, 4.36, 4.47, 4.39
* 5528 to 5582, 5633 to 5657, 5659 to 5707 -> 0.42 AA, 4.45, 4.46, 4.46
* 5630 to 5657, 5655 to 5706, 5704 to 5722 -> -0.75 AA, 4.37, 4.4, 4.39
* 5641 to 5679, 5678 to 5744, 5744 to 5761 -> -0.82 AA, 4.37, 4.53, 4.46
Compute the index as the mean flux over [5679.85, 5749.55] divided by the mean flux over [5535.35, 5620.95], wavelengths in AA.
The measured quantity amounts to 1.04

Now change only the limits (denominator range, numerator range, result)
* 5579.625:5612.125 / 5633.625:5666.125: 1.03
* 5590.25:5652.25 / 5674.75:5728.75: 1.05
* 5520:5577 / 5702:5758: 1.02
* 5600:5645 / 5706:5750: 1.04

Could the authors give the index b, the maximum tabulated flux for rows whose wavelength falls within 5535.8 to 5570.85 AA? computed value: 4.738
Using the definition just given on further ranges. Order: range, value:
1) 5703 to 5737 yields 4.747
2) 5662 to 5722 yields 4.807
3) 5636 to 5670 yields 4.648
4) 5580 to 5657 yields 4.612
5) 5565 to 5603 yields 4.616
